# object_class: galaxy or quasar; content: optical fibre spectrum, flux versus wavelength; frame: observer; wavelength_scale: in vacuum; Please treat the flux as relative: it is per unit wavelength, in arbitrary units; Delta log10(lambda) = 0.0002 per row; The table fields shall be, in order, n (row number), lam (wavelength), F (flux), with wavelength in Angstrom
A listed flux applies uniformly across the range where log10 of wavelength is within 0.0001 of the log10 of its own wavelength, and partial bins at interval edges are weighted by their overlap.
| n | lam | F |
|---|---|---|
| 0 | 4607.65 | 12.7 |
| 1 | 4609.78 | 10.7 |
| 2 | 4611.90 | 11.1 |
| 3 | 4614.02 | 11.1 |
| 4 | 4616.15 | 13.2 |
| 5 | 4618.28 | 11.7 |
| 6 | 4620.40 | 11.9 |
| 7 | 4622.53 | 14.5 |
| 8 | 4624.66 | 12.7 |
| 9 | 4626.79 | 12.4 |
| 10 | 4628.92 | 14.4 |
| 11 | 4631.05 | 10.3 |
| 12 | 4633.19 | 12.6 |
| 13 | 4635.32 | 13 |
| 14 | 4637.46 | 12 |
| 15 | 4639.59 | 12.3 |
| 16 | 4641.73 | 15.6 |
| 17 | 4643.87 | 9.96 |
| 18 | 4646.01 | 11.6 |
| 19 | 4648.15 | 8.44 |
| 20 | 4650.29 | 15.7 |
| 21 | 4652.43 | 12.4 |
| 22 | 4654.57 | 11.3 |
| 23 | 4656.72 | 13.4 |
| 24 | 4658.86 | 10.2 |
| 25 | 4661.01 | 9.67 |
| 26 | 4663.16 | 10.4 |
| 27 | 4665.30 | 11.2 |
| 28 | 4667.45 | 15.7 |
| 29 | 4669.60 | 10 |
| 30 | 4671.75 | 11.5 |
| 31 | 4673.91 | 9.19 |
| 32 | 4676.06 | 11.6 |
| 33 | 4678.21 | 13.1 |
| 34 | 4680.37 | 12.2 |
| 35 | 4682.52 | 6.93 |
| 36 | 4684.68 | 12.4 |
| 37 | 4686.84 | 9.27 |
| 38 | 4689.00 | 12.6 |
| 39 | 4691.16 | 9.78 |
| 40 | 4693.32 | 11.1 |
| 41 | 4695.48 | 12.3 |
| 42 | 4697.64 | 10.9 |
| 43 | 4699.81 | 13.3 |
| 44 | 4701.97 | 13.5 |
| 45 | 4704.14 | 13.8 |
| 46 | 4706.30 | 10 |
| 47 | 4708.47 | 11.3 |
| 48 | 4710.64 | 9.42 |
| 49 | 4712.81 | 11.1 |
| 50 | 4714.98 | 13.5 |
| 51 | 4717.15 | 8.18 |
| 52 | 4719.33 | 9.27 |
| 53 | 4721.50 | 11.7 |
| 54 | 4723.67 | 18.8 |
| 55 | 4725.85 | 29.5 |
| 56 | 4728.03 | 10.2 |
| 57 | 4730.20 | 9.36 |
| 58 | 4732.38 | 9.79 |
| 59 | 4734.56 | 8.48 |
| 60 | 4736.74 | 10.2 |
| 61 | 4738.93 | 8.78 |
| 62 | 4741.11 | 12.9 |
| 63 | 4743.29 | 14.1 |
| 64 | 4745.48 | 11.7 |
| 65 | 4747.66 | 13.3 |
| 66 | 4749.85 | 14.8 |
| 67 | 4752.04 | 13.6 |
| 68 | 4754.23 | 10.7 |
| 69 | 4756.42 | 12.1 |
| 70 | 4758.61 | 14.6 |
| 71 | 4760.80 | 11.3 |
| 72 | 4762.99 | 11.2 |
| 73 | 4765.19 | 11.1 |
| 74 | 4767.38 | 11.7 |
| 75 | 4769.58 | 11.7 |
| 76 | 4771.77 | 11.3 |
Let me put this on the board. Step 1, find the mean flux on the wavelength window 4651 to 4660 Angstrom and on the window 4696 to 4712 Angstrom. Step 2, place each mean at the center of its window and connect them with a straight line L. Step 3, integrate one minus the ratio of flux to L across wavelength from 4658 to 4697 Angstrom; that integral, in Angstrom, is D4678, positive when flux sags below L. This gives 2.6 Angstrom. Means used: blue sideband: 12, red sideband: 11.8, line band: 11.1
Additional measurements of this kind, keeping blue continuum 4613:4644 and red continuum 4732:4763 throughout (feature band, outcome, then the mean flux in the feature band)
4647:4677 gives 2.2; 11.5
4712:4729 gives -2.9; 14.1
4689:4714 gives 1.3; 11.6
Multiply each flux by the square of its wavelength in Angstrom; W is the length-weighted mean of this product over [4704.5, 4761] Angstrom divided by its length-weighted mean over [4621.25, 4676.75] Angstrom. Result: 1.1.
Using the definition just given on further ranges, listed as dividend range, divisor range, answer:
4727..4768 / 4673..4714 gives 1.05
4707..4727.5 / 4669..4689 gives 1.27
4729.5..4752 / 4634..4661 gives 0.99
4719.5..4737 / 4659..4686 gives 1.24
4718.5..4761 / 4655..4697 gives 1.18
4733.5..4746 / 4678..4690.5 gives 1.03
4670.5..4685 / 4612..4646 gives 0.89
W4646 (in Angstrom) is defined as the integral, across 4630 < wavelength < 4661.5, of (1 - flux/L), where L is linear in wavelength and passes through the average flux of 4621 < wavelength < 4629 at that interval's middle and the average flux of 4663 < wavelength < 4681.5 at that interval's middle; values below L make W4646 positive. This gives 1.6 Angstrom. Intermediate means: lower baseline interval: 13.3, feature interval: 11.9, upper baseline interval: 11.7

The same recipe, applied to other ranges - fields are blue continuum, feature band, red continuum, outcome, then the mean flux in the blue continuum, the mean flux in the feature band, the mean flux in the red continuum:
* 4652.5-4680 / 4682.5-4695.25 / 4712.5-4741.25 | 1.1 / 11.5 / 10.8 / 12.3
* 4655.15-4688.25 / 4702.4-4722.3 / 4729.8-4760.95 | 0.9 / 11.1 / 11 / 11.8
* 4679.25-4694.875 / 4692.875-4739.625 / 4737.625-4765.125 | -2.6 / 10.7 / 12.1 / 12.4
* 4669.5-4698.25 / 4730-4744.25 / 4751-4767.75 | 1.4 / 11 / 10.6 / 12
